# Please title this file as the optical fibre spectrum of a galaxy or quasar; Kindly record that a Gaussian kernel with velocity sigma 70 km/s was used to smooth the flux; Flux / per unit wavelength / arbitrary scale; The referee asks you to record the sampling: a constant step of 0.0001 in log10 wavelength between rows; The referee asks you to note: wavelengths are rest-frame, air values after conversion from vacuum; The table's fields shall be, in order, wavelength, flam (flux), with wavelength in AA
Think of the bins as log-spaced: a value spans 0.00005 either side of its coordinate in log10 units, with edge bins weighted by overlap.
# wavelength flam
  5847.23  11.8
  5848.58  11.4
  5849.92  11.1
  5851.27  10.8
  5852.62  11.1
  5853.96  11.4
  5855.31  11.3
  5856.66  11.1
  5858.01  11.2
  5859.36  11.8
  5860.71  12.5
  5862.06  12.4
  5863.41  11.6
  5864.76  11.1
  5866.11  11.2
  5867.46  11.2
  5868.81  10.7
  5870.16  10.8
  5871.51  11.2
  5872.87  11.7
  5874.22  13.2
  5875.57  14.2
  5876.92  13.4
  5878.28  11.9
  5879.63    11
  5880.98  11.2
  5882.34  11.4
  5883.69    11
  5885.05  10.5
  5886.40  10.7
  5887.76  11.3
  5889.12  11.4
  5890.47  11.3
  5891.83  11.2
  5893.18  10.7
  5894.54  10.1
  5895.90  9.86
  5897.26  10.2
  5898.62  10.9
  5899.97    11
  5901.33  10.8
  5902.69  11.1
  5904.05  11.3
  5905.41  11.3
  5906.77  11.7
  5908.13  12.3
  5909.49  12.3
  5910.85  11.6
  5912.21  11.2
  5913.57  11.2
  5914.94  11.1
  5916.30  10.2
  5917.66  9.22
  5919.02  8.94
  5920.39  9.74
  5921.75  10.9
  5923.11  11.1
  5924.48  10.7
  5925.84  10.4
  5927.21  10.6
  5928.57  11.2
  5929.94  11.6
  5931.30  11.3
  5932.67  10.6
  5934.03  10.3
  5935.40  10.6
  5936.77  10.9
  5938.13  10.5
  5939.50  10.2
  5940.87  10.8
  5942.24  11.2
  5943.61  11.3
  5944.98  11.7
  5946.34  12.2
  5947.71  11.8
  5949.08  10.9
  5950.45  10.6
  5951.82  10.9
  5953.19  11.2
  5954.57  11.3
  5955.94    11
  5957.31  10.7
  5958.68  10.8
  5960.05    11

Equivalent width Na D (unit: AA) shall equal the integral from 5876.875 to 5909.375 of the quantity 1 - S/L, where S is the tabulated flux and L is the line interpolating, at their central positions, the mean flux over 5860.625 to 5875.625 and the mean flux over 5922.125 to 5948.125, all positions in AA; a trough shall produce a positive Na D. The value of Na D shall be 0.9 AA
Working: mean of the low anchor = 11.7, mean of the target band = 11.1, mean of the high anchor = 11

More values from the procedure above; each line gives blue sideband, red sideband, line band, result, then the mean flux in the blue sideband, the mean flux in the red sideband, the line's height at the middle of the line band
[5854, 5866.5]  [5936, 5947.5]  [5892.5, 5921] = 1.3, 11.6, 11.1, 11.3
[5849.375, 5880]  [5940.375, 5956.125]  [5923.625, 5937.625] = 0.6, 11.7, 11.3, 11.3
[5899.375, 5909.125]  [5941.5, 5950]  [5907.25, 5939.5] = 1.8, 11.4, 11.5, 11.4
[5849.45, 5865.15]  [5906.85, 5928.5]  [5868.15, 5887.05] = -0.7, 11.5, 10.8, 11.2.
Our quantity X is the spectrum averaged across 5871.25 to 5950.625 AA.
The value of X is 11.1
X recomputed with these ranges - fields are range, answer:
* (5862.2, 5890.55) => 11.5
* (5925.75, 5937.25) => 10.9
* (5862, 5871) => 11.2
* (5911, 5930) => 10.6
